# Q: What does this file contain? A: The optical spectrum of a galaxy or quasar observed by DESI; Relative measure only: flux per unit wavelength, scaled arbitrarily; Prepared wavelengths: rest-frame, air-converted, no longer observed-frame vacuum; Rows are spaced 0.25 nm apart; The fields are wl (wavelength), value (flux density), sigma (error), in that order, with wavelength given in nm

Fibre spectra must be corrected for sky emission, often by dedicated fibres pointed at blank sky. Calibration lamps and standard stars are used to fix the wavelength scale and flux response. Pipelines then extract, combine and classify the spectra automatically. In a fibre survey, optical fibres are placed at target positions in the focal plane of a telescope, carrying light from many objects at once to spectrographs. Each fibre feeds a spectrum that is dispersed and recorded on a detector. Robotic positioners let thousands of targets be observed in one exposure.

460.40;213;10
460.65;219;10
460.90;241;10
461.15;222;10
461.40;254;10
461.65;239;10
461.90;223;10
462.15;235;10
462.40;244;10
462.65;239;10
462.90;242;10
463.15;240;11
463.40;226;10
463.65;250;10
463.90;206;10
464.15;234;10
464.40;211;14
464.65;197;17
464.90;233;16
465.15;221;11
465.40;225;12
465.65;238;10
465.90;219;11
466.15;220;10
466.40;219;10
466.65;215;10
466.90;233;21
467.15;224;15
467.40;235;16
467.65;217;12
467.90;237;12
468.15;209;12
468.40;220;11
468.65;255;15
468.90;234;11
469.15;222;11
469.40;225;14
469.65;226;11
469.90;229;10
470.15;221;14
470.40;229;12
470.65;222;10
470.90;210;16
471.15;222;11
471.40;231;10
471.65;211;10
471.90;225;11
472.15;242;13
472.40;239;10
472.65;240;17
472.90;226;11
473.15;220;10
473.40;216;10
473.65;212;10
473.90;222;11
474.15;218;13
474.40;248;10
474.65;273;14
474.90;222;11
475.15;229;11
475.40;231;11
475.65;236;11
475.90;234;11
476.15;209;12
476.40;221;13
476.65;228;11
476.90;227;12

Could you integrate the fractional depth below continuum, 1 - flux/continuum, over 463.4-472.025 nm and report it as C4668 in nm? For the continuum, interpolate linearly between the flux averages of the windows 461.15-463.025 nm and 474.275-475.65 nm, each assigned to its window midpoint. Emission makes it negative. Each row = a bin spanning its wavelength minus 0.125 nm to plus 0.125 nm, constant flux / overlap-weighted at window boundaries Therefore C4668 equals 0.53 nm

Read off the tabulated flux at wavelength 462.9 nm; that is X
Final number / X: 242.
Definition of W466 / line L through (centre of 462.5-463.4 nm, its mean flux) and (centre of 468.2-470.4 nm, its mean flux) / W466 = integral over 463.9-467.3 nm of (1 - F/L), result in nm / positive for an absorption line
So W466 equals 0.18 nm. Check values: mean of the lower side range 238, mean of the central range 222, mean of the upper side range 228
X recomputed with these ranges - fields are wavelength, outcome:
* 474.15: 218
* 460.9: 241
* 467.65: 217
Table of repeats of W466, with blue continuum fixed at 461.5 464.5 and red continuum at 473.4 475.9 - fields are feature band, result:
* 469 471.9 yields 0.12 nm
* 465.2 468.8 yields 0.10 nm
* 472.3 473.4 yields 0.01 nm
